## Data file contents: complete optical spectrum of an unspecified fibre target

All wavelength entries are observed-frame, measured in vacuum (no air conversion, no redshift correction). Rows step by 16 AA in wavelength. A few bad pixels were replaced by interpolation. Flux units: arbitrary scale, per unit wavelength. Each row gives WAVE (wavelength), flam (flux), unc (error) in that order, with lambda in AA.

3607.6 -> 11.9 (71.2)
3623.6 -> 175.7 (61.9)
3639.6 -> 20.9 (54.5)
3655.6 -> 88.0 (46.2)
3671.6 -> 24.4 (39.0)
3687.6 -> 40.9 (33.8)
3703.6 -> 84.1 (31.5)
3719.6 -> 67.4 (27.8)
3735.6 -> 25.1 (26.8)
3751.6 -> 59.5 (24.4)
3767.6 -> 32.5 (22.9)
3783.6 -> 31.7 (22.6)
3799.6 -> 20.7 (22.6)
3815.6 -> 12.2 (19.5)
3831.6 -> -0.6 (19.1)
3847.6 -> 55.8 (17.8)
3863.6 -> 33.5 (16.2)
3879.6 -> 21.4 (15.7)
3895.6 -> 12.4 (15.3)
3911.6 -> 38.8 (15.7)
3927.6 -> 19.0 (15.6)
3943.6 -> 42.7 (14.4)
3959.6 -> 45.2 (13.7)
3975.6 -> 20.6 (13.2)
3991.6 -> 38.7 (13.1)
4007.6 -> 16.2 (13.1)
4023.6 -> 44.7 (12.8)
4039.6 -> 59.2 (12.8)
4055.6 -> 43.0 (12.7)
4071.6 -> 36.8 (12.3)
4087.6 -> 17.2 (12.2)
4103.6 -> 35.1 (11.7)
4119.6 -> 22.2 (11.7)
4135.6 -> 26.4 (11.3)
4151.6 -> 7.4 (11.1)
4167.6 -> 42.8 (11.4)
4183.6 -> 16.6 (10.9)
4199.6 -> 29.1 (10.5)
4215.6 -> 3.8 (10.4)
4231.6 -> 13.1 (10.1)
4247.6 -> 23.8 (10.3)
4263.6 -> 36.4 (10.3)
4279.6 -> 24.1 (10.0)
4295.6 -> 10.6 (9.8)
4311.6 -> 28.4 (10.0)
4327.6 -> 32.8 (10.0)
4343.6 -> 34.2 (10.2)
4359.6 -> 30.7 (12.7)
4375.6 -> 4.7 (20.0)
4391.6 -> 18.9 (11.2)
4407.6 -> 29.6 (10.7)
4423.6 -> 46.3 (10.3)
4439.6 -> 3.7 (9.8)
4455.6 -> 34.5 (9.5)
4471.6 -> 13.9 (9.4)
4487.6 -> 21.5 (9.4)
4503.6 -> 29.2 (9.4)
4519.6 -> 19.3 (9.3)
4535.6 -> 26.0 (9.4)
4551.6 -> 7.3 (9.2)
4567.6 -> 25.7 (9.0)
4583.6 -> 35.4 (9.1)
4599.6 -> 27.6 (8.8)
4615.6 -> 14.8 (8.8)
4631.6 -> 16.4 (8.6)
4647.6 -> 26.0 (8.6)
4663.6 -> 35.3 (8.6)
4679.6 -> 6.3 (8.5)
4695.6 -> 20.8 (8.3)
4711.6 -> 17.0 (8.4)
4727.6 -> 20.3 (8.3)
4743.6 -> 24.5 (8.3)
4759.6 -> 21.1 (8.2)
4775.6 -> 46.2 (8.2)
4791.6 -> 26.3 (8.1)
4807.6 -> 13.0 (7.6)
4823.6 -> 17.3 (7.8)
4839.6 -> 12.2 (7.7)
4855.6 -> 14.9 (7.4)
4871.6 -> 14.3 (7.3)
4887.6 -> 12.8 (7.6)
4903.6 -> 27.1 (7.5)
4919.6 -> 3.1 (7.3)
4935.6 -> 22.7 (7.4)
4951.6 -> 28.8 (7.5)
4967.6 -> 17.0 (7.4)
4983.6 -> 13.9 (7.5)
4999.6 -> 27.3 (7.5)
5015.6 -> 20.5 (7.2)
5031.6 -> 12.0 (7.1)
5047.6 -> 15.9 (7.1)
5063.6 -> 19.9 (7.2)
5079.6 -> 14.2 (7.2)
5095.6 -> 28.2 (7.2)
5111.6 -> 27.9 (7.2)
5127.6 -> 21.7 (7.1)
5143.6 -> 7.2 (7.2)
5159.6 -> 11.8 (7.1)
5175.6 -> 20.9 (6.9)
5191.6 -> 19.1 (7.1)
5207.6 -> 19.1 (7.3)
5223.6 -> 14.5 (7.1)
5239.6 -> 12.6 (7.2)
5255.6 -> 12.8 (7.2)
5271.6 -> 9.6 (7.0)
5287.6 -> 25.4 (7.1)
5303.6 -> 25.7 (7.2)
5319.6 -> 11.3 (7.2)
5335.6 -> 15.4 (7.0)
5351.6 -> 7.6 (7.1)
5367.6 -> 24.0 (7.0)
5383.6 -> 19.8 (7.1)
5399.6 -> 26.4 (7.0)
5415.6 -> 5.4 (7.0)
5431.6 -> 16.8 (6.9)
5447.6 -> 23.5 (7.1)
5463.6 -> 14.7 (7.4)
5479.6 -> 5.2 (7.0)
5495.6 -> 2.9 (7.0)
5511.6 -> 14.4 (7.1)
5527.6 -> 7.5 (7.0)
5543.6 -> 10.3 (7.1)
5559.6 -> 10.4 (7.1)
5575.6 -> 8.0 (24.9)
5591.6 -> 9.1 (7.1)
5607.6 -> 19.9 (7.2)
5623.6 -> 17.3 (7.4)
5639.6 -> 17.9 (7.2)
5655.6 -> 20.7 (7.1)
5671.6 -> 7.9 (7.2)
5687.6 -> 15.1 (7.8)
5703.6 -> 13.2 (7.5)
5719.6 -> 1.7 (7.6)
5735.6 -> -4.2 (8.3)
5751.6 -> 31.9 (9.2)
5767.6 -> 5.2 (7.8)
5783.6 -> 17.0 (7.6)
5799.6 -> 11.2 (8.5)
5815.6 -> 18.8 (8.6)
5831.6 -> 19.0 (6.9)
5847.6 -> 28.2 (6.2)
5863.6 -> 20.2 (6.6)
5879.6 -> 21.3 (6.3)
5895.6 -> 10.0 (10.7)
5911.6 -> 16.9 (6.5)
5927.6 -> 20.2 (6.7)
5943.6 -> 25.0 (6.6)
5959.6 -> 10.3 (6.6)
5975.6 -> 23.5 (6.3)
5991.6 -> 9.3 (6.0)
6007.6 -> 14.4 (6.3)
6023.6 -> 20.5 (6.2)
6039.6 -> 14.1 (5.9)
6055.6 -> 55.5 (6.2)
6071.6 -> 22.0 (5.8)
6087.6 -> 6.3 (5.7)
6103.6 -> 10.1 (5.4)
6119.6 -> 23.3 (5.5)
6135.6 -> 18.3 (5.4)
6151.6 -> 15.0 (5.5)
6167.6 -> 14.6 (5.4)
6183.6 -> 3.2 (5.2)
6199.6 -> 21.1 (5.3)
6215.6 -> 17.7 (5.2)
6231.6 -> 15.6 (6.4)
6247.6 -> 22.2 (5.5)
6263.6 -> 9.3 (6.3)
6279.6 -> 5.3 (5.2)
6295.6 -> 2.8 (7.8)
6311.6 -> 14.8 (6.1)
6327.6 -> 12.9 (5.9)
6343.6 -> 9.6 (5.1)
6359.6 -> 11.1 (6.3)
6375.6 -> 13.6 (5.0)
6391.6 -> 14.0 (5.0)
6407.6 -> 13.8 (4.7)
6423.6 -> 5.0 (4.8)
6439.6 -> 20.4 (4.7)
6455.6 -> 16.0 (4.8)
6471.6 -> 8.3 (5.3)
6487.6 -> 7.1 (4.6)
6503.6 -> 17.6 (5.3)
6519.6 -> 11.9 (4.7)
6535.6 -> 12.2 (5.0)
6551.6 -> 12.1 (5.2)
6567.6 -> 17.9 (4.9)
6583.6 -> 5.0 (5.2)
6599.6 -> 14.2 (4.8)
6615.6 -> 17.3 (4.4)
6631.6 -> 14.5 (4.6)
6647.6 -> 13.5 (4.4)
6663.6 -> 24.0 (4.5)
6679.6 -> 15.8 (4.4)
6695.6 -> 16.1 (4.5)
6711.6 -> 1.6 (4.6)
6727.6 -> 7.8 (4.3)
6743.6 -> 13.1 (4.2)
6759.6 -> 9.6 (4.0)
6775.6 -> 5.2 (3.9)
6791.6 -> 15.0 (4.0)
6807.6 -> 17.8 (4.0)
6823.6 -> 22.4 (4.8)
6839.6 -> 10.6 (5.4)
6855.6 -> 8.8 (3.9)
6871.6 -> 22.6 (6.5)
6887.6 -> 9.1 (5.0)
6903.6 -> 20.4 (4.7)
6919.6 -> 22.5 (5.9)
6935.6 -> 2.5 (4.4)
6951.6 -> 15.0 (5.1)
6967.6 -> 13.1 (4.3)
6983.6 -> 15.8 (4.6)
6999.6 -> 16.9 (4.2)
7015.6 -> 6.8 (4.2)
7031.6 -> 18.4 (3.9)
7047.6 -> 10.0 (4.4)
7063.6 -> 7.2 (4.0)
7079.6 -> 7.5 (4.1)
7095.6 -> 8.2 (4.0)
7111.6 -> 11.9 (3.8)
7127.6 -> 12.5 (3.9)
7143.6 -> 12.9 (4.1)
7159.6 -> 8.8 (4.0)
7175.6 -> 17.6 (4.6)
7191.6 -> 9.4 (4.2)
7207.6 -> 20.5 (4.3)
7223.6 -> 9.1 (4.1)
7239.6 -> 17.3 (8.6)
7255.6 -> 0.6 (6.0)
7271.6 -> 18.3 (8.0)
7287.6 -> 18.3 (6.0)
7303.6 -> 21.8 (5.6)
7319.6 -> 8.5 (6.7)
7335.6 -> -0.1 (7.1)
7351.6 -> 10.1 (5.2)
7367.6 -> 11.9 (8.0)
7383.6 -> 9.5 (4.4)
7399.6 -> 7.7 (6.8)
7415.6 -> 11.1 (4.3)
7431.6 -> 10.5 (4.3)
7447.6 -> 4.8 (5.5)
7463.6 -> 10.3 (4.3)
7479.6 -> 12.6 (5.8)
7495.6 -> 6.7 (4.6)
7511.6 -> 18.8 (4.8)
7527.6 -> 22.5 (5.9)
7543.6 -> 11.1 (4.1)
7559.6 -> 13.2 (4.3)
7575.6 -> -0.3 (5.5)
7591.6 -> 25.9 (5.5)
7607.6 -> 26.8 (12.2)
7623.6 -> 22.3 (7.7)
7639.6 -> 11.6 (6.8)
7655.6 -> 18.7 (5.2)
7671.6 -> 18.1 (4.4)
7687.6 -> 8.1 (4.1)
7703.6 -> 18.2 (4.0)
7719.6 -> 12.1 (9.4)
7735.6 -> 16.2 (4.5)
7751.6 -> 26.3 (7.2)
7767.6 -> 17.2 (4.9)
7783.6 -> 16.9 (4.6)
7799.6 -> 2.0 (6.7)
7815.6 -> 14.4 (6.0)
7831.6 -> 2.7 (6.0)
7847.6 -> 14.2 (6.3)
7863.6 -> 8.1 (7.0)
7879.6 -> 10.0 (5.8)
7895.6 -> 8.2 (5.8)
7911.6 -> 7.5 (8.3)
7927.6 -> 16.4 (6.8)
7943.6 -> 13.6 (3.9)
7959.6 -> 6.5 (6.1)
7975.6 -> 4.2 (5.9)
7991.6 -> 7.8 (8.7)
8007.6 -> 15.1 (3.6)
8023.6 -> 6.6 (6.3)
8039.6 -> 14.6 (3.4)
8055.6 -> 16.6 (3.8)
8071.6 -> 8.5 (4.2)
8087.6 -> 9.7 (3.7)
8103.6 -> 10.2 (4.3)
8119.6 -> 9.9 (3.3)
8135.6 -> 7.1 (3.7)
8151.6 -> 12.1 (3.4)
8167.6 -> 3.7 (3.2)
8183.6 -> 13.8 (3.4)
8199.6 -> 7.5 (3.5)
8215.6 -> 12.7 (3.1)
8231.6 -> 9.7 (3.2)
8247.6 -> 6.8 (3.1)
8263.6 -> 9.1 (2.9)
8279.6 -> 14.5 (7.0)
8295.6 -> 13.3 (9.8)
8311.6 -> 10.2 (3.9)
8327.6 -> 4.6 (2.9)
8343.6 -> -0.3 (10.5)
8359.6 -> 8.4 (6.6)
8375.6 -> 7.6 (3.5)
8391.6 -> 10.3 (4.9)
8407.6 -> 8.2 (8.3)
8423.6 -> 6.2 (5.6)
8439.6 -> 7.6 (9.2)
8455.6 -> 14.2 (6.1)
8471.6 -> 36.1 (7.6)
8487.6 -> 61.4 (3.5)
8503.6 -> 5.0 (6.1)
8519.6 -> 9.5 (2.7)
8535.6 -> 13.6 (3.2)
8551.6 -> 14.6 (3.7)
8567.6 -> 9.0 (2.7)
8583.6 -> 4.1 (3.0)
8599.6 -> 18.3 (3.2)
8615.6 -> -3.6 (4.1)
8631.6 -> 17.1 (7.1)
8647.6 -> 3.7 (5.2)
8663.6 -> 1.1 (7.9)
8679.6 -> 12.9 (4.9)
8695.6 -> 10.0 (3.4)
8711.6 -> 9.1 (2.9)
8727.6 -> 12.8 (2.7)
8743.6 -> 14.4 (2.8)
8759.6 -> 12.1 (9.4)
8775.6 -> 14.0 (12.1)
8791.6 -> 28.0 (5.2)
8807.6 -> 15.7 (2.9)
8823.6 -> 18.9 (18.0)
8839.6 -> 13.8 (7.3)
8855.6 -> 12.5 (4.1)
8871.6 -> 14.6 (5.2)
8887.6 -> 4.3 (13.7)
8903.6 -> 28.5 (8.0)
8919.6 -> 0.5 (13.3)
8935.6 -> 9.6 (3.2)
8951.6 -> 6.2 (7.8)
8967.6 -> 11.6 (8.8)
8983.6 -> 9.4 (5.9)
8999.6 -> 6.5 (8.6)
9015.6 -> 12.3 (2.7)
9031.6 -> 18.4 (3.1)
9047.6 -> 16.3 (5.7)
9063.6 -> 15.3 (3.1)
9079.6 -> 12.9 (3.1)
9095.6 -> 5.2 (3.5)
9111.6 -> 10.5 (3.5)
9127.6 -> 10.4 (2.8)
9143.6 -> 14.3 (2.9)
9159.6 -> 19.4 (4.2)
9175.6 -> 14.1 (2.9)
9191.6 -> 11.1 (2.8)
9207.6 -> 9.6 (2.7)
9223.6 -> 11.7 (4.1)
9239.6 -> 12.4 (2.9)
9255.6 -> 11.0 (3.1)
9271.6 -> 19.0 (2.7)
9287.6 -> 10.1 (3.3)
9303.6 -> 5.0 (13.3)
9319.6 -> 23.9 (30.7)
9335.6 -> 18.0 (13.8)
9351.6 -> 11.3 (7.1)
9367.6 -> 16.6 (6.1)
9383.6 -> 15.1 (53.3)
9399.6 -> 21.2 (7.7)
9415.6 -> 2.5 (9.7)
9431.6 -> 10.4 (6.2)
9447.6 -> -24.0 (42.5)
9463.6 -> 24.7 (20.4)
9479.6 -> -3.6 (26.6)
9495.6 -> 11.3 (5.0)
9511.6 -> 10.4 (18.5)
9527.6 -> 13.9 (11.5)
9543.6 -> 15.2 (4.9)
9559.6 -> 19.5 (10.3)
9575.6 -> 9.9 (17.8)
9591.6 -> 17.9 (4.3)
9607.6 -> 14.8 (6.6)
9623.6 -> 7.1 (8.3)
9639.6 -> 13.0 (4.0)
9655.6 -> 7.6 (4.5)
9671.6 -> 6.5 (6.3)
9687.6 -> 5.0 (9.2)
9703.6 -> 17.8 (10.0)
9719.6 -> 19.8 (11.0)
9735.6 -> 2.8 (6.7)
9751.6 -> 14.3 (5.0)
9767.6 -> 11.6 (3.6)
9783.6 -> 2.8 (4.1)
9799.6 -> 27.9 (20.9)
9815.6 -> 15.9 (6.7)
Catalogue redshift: 1.27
